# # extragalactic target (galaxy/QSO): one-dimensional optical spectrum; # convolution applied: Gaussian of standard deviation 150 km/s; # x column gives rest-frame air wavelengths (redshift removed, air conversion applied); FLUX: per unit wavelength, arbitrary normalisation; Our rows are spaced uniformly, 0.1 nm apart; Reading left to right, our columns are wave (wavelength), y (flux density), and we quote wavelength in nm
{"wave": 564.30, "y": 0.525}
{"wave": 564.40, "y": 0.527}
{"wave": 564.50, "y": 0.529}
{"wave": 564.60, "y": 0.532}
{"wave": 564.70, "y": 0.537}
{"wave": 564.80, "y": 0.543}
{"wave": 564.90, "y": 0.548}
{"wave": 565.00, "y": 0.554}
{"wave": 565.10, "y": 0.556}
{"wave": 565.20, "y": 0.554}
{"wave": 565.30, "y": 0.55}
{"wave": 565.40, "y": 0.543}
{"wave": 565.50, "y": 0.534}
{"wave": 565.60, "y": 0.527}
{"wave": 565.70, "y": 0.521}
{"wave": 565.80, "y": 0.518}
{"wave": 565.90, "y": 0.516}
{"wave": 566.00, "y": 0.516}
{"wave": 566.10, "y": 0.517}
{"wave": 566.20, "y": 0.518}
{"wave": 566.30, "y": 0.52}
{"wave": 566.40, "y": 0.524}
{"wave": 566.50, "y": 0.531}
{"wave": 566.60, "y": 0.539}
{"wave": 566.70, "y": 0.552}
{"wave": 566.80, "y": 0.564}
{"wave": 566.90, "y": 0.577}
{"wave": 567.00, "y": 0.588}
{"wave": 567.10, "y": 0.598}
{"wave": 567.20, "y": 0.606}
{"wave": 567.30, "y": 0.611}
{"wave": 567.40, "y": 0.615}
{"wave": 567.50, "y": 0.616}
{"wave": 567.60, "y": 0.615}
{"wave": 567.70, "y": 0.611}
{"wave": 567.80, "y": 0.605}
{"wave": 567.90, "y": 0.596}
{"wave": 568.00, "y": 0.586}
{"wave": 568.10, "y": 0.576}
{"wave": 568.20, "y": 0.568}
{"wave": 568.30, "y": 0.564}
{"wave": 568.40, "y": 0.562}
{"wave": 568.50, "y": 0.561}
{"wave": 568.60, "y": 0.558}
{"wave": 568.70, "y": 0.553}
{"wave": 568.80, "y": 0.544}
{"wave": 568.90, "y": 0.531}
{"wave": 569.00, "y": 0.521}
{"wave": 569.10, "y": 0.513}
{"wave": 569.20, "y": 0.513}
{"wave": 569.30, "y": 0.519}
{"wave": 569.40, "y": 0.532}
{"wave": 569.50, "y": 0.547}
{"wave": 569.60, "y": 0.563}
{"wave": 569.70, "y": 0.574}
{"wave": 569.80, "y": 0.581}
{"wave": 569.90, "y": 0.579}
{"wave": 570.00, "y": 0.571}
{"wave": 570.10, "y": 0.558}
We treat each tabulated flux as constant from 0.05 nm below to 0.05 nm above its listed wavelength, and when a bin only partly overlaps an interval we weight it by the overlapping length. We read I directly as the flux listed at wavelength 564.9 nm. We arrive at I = 0.548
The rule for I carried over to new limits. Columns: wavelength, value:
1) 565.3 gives 0.55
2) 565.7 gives 0.521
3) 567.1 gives 0.598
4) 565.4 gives 0.543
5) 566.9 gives 0.577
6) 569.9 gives 0.579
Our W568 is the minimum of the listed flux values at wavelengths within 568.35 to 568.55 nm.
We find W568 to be 0.561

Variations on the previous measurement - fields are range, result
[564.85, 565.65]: 0.527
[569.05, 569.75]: 0.513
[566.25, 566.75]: 0.52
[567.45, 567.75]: 0.611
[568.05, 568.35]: 0.564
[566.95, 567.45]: 0.588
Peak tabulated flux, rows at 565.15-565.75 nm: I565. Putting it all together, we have 0.554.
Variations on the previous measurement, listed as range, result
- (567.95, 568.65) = 0.586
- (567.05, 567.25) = 0.606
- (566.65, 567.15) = 0.598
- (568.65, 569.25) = 0.553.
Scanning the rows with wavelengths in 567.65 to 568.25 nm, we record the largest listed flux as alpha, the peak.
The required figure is 0.611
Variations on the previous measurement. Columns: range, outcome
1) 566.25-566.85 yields 0.564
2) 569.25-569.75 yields 0.574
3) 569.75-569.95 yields 0.581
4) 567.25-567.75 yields 0.616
